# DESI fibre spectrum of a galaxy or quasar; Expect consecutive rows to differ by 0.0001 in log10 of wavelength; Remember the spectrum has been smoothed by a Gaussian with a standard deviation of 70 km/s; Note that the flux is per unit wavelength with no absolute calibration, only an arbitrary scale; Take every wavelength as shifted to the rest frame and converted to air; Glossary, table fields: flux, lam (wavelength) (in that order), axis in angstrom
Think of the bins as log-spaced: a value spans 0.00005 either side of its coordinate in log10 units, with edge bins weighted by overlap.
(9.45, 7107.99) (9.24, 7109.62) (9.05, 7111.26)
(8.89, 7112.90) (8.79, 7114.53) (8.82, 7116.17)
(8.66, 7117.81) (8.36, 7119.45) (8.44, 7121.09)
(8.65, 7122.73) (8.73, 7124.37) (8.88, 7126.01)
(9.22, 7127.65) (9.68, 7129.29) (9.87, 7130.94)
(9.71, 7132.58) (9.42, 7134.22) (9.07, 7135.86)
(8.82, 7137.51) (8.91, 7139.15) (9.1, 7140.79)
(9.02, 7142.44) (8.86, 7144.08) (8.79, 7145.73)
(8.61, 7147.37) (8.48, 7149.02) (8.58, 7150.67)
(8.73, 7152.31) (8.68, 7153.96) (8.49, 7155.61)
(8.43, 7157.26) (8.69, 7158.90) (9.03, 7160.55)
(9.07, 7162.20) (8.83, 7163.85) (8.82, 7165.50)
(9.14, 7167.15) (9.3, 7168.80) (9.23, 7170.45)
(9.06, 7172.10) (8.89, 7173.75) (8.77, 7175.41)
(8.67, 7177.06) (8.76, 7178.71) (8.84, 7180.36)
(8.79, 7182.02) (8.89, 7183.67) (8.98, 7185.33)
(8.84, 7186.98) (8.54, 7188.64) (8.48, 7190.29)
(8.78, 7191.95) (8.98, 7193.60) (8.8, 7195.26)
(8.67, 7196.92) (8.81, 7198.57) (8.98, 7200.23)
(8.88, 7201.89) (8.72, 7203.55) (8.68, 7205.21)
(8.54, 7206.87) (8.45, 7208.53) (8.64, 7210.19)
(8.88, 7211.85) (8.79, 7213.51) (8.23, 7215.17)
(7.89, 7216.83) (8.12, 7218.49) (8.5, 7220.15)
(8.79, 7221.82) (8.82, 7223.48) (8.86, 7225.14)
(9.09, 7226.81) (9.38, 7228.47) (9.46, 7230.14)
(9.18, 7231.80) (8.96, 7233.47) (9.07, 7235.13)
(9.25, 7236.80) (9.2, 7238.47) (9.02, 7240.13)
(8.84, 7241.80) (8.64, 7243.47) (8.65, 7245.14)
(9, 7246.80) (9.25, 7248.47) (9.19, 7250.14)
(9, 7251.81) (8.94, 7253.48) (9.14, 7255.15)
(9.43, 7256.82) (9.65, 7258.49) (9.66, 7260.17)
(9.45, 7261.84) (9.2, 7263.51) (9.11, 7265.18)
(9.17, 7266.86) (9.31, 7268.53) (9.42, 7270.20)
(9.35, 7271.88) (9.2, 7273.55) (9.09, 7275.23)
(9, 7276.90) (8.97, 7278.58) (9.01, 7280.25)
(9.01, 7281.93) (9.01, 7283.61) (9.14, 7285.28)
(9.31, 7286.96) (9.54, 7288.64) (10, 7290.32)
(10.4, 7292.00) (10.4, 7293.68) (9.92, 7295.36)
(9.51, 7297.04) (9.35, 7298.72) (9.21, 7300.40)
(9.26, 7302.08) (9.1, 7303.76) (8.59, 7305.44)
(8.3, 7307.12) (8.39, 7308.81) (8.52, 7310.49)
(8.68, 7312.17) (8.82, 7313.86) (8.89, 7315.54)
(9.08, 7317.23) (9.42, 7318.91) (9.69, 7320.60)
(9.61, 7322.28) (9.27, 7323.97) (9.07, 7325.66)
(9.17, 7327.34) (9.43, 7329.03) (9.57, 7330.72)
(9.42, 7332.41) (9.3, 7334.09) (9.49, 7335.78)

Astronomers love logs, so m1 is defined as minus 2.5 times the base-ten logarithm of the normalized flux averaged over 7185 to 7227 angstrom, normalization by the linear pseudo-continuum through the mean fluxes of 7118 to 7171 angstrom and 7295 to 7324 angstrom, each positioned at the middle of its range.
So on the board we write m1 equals 0.04 mag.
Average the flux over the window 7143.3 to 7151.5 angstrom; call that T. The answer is 8.66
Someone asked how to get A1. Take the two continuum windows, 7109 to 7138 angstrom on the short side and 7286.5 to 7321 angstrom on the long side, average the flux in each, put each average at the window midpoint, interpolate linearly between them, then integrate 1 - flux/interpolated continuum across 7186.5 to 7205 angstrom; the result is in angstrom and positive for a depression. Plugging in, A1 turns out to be 0.70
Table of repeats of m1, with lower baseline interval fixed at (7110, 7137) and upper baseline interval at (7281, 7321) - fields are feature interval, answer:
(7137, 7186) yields 0.03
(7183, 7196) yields 0.04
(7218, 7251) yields 0.02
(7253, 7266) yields -0.02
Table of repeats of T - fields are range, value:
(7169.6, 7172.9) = 9.15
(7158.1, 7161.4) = 8.86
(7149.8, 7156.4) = 8.62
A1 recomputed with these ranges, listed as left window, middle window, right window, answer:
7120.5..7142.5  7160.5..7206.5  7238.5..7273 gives 1.42 angstrom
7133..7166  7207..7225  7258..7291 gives 1.07 angstrom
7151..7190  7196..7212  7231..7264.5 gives 0.44 angstrom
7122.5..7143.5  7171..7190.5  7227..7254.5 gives 0.68 angstrom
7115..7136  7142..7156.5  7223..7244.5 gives 0.57 angstrom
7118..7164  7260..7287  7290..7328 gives -0.06 angstrom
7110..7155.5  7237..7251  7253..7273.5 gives 0.42 angstrom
